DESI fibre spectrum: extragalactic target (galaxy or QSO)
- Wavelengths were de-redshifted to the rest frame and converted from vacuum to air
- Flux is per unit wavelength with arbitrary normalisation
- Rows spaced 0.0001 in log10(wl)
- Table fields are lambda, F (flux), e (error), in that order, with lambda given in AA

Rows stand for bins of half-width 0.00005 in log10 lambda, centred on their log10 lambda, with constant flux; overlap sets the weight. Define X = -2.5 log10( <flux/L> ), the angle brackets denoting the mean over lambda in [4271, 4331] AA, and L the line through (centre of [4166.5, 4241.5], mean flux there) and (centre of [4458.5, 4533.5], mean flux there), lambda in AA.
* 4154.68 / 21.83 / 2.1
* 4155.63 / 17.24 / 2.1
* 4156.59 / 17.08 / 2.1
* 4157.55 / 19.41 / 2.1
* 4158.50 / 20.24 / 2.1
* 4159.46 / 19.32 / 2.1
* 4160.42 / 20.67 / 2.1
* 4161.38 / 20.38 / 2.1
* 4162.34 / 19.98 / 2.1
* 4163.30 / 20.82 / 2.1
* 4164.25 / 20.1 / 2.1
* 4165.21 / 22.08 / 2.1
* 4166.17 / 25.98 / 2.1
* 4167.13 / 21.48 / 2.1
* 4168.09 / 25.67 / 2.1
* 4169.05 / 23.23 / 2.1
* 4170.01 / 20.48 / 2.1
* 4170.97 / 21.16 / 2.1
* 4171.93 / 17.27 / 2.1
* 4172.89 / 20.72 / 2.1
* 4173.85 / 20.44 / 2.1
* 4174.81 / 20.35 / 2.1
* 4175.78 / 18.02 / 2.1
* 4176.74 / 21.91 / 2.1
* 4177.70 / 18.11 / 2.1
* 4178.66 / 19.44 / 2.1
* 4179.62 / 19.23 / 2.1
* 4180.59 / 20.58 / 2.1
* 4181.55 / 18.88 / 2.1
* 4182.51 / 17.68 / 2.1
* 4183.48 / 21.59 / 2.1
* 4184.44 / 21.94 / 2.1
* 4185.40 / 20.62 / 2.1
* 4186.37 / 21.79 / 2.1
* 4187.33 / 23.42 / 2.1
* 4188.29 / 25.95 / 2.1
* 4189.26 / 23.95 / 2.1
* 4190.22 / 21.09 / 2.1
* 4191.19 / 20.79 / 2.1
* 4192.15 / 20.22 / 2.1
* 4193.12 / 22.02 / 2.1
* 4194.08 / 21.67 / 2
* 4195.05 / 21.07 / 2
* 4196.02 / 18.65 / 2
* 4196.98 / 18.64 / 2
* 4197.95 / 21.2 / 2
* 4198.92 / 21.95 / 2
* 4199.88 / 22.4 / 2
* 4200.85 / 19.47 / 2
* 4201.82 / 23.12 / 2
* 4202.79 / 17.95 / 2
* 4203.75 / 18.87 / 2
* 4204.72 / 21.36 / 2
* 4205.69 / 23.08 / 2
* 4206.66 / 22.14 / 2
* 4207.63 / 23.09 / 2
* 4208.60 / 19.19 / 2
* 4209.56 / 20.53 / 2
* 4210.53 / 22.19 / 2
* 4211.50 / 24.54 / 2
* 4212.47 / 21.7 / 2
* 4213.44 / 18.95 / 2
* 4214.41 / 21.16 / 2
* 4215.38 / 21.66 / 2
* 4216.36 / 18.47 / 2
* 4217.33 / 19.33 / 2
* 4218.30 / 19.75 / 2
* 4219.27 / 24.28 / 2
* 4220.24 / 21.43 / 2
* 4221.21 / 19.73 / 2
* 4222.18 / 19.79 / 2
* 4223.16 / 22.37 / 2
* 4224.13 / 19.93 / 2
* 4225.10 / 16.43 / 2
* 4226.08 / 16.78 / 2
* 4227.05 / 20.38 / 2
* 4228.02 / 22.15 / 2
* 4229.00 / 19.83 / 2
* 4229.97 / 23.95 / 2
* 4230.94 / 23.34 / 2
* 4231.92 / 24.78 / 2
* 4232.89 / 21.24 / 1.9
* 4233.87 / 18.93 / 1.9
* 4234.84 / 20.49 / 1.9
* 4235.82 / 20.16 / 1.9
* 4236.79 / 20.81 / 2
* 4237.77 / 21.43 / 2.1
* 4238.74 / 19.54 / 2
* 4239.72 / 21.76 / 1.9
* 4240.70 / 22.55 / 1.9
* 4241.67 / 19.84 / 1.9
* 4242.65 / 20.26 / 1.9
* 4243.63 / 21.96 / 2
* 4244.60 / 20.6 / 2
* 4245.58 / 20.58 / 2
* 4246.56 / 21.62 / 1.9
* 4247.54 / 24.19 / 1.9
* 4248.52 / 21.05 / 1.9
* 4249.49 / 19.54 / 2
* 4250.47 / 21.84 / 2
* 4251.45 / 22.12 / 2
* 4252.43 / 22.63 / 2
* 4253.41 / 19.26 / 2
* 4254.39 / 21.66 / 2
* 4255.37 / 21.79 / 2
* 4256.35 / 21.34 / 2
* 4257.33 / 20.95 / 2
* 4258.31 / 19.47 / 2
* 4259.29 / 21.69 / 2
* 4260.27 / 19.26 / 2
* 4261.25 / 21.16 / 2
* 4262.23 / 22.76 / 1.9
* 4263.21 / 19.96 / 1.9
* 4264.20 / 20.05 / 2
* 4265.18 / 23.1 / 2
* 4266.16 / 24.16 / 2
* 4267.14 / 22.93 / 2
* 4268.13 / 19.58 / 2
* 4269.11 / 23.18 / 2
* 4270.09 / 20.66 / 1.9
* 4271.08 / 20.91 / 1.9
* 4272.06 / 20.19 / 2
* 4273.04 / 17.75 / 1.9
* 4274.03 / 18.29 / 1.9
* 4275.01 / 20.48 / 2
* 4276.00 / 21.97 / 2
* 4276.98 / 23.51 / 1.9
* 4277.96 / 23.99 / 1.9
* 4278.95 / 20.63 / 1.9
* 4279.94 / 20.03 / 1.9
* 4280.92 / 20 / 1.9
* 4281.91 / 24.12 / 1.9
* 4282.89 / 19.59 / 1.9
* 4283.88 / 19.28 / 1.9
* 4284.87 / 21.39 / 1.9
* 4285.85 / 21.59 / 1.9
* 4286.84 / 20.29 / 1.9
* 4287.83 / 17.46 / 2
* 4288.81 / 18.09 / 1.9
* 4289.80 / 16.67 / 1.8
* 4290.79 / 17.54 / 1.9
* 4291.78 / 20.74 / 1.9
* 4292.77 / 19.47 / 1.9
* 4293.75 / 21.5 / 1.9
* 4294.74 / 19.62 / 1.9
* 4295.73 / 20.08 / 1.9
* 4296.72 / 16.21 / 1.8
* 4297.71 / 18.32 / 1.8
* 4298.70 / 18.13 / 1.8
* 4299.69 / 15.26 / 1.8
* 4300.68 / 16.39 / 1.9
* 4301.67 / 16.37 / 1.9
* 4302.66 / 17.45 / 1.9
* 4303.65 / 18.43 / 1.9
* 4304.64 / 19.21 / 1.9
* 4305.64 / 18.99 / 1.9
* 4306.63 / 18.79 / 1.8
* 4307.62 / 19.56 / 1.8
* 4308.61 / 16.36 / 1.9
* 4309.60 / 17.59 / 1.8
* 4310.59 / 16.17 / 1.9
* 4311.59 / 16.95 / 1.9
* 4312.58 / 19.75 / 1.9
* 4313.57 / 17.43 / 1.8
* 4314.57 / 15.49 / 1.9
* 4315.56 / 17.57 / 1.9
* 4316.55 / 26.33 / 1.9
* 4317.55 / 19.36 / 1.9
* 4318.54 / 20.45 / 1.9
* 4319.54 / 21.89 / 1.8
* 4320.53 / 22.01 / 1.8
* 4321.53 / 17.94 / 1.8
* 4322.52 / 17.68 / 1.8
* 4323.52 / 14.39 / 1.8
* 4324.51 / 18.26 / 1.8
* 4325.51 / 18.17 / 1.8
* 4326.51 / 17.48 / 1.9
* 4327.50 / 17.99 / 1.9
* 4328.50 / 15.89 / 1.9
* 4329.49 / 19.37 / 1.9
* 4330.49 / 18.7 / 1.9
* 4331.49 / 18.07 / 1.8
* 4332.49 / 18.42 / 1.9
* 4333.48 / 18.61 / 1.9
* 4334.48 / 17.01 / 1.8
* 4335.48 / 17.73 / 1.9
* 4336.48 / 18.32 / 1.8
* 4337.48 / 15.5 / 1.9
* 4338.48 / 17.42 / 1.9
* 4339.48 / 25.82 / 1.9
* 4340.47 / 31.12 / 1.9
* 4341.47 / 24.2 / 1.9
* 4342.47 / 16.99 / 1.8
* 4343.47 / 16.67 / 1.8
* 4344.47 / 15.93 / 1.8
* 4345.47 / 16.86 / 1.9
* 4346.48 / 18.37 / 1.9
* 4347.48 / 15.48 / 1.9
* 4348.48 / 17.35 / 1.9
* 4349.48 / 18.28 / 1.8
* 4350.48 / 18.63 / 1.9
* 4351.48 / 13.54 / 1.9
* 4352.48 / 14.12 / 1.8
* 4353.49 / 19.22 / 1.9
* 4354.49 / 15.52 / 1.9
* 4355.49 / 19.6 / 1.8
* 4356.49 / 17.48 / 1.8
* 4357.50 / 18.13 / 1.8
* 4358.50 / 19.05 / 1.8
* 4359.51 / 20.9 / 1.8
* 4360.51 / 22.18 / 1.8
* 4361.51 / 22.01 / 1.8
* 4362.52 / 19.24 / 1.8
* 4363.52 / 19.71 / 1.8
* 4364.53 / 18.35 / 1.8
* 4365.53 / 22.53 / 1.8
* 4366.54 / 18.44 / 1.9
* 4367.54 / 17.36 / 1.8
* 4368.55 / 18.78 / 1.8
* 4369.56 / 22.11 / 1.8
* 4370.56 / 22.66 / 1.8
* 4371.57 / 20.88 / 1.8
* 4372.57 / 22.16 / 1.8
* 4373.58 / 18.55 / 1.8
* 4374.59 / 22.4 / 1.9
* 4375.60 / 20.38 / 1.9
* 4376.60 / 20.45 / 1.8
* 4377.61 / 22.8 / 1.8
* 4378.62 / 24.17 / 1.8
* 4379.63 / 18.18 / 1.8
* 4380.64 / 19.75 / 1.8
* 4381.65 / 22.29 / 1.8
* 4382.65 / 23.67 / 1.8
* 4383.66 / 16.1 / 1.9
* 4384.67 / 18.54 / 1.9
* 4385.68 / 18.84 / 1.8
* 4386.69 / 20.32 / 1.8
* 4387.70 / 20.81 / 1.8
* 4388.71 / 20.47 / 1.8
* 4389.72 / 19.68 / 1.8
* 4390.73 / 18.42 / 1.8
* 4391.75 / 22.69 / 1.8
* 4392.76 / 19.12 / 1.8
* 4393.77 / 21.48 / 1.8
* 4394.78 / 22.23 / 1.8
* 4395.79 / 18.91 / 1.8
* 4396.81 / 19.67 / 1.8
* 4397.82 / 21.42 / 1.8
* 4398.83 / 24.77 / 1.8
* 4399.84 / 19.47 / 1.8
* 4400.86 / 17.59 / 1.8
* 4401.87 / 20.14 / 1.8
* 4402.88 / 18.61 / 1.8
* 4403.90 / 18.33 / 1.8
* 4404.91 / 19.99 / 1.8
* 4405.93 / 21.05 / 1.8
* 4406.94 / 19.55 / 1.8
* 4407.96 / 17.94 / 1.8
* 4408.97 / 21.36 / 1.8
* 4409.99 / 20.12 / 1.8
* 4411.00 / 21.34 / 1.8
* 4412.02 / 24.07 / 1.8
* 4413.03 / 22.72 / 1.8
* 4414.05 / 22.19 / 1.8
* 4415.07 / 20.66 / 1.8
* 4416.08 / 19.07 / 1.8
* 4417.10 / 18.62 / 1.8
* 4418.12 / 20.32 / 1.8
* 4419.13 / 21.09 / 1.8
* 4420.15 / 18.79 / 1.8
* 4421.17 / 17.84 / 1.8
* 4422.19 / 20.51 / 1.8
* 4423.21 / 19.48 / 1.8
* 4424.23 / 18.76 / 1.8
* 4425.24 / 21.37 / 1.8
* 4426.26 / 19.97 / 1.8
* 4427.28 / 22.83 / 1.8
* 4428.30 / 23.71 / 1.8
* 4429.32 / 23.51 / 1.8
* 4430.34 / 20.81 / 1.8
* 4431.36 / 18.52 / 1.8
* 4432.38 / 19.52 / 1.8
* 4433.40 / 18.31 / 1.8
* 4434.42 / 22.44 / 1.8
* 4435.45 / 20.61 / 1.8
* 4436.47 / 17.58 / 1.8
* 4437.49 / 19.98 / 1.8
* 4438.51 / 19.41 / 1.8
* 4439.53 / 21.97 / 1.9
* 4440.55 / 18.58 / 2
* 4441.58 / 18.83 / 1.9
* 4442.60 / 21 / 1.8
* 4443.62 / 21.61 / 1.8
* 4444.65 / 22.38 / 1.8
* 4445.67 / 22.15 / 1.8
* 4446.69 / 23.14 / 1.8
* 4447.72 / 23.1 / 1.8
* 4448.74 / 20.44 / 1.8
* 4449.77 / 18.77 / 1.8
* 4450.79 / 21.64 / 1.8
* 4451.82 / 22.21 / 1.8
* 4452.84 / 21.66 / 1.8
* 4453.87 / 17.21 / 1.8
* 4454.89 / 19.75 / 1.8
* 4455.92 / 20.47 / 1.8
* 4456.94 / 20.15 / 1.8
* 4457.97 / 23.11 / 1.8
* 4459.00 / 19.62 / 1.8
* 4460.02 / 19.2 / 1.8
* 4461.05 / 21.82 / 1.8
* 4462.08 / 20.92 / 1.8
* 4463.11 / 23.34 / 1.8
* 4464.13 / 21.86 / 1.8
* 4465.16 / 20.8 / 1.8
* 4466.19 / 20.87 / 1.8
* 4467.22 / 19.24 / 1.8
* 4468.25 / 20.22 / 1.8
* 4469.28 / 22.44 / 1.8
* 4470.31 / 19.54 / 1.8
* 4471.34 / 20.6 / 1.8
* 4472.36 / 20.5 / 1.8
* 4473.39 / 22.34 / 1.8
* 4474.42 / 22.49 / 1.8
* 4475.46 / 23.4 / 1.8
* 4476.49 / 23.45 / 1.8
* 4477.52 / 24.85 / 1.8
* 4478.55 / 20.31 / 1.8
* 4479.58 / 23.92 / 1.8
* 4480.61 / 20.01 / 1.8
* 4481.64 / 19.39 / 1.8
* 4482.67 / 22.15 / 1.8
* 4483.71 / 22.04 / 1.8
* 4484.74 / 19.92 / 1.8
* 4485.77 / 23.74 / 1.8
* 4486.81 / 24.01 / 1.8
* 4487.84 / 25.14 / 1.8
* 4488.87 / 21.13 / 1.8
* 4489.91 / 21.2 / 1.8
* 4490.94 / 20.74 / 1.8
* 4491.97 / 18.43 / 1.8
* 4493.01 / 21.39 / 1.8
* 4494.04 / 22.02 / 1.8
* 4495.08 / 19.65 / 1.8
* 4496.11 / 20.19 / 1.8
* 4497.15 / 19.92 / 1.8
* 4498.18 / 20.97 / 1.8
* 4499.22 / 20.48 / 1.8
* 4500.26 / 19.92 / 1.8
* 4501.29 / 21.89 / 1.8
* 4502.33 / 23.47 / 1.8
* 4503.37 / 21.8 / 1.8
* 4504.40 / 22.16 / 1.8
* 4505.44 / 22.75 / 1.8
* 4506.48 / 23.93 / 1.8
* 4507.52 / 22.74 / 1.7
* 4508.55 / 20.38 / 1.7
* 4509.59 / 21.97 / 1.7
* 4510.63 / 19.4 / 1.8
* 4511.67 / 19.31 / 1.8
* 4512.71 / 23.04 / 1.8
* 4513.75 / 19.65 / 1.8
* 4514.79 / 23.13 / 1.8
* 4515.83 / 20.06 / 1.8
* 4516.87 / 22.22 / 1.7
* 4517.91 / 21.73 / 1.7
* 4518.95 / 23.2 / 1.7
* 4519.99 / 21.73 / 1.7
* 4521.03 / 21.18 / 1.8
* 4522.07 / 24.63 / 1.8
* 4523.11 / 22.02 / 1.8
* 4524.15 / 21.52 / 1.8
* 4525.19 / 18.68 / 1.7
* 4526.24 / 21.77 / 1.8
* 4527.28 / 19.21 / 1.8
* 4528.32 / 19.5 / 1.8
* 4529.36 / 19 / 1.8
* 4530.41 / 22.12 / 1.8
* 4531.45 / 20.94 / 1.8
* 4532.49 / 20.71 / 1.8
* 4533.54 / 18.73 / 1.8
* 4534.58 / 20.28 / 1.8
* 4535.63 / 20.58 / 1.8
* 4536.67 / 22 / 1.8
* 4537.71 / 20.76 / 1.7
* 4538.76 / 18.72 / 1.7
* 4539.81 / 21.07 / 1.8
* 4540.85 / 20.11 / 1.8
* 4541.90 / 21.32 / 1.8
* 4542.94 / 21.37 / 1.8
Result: 0.11 mag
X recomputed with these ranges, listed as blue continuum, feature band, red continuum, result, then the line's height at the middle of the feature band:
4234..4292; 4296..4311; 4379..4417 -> 0.18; 20.7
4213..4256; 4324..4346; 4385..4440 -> 0.10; 20.6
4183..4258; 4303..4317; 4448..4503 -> 0.15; 21.2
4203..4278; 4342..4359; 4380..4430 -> 0.20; 20.6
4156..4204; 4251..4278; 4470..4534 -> -0.01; 21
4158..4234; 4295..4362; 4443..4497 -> 0.15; 21.1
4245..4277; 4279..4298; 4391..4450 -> 0.08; 21.1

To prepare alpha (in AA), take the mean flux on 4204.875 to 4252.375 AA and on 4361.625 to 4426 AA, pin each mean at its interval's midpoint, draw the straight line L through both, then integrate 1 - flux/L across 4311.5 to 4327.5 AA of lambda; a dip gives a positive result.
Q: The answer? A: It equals 1.4 AA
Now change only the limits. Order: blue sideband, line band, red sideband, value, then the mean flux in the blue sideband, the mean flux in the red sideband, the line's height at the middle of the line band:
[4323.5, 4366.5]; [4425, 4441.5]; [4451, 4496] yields 0.0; 18.6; 21.3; 20.5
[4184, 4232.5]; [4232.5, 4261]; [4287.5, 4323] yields -1.2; 21.2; 18.5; 20.1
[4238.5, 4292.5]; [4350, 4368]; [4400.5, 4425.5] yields 1.5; 20.9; 20.1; 20.4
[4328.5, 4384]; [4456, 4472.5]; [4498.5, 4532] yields -0.1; 19.4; 21.4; 20.8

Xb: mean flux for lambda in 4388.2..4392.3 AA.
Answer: 20.3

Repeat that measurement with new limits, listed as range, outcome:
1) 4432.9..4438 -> 19.8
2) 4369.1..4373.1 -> 22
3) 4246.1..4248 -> 22.9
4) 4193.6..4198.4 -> 20.2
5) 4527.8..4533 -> 20.5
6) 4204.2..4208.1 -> 22.3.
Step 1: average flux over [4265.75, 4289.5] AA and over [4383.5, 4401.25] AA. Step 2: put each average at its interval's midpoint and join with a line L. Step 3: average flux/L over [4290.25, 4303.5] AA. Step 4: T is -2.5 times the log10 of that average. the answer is 0.14 mag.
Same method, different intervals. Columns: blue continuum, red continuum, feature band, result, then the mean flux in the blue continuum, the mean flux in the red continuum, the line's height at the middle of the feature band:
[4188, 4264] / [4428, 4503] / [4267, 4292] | 0.036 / 21.1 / 21.1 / 21.1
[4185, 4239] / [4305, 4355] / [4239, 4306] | -0.034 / 21.1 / 18.4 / 19.7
